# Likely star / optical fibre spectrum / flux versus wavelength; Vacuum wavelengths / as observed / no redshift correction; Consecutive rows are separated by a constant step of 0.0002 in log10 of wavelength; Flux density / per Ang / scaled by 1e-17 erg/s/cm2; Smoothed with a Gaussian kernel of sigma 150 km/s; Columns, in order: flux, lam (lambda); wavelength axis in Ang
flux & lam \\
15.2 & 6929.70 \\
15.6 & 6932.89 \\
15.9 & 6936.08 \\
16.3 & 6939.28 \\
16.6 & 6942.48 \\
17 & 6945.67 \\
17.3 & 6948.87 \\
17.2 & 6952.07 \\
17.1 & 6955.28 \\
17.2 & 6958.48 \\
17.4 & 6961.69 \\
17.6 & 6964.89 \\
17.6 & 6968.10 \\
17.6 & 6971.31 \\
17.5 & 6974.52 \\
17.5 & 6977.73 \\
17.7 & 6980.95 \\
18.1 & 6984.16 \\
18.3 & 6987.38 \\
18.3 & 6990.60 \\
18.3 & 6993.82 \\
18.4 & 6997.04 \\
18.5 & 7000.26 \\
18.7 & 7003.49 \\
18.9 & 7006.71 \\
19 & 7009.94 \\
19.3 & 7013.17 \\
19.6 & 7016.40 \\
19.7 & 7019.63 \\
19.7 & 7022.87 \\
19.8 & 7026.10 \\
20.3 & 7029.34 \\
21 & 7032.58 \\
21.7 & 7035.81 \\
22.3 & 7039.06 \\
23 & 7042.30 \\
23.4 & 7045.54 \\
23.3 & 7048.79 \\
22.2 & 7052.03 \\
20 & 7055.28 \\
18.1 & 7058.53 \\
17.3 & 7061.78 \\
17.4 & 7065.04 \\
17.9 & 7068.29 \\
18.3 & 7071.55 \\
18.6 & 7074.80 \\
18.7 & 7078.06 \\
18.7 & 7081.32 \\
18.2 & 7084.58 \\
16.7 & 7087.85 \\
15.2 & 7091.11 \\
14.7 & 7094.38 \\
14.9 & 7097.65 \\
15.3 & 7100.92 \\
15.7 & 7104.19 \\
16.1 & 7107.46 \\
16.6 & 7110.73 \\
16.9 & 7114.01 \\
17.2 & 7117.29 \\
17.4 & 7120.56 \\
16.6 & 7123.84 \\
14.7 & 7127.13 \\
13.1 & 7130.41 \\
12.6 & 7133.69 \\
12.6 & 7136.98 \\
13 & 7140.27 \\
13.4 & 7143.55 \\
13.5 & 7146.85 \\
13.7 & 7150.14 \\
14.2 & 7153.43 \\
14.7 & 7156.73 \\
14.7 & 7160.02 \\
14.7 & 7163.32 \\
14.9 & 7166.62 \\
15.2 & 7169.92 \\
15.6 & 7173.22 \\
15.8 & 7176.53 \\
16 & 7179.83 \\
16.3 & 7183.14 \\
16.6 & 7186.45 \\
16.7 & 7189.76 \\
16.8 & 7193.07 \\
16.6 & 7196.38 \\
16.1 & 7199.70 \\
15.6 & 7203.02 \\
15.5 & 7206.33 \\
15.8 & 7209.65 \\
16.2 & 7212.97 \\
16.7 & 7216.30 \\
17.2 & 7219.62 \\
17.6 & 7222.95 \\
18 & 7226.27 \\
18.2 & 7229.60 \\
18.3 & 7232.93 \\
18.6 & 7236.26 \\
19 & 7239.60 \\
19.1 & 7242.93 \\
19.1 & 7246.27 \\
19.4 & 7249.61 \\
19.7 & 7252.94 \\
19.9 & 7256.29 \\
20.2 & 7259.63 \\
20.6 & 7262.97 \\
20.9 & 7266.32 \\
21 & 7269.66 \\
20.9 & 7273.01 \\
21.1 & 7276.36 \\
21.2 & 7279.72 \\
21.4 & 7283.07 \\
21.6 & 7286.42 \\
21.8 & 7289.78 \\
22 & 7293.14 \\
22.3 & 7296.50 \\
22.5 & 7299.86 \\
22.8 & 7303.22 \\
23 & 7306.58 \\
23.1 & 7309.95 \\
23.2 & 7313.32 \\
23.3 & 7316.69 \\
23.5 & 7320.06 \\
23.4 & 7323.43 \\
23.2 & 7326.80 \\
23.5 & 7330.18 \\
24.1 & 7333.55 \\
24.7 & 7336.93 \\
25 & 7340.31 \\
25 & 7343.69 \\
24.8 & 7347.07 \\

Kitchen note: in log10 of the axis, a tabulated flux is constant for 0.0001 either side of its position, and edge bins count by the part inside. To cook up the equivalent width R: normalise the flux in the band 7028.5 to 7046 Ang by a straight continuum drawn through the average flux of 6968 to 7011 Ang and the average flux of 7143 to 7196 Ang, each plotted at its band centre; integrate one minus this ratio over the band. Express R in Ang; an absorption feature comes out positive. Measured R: -4.56 Ang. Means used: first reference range 18.2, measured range 21.9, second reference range 15.2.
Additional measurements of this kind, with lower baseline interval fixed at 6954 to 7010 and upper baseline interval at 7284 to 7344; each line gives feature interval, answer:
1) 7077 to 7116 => 6.5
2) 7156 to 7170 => 4.0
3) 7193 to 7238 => 9.7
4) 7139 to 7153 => 4.8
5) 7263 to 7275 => 0.8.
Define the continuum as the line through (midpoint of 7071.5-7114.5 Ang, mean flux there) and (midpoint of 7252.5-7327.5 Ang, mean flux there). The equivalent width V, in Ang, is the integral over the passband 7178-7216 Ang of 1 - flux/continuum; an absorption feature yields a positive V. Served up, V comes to 6.3 Ang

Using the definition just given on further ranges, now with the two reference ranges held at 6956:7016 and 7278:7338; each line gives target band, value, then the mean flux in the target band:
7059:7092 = 2.8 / 17.8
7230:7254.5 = 3.2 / 19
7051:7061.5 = -0.3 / 19.6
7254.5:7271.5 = 1.2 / 20.5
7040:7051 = -2.4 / 23.1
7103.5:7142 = 9.4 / 15.2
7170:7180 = 2.5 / 15.7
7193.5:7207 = 3.3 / 16.1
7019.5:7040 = -2.1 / 20.6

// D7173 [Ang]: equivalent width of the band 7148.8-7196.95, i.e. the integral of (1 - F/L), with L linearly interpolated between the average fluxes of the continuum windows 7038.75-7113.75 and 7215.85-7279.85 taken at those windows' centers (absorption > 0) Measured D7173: 8.7 Ang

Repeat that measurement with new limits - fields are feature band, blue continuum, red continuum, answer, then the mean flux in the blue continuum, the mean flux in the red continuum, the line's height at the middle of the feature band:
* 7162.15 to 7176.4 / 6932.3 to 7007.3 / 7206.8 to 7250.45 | 2.1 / 17.5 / 17.8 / 17.8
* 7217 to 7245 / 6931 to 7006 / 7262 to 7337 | 4.1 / 17.5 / 22.4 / 21.4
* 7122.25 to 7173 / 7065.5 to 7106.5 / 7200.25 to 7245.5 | 8.8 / 16.9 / 17.4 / 17.1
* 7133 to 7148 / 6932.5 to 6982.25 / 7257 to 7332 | 5.1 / 17.1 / 22.1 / 19.8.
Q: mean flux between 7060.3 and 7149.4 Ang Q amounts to 15.9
